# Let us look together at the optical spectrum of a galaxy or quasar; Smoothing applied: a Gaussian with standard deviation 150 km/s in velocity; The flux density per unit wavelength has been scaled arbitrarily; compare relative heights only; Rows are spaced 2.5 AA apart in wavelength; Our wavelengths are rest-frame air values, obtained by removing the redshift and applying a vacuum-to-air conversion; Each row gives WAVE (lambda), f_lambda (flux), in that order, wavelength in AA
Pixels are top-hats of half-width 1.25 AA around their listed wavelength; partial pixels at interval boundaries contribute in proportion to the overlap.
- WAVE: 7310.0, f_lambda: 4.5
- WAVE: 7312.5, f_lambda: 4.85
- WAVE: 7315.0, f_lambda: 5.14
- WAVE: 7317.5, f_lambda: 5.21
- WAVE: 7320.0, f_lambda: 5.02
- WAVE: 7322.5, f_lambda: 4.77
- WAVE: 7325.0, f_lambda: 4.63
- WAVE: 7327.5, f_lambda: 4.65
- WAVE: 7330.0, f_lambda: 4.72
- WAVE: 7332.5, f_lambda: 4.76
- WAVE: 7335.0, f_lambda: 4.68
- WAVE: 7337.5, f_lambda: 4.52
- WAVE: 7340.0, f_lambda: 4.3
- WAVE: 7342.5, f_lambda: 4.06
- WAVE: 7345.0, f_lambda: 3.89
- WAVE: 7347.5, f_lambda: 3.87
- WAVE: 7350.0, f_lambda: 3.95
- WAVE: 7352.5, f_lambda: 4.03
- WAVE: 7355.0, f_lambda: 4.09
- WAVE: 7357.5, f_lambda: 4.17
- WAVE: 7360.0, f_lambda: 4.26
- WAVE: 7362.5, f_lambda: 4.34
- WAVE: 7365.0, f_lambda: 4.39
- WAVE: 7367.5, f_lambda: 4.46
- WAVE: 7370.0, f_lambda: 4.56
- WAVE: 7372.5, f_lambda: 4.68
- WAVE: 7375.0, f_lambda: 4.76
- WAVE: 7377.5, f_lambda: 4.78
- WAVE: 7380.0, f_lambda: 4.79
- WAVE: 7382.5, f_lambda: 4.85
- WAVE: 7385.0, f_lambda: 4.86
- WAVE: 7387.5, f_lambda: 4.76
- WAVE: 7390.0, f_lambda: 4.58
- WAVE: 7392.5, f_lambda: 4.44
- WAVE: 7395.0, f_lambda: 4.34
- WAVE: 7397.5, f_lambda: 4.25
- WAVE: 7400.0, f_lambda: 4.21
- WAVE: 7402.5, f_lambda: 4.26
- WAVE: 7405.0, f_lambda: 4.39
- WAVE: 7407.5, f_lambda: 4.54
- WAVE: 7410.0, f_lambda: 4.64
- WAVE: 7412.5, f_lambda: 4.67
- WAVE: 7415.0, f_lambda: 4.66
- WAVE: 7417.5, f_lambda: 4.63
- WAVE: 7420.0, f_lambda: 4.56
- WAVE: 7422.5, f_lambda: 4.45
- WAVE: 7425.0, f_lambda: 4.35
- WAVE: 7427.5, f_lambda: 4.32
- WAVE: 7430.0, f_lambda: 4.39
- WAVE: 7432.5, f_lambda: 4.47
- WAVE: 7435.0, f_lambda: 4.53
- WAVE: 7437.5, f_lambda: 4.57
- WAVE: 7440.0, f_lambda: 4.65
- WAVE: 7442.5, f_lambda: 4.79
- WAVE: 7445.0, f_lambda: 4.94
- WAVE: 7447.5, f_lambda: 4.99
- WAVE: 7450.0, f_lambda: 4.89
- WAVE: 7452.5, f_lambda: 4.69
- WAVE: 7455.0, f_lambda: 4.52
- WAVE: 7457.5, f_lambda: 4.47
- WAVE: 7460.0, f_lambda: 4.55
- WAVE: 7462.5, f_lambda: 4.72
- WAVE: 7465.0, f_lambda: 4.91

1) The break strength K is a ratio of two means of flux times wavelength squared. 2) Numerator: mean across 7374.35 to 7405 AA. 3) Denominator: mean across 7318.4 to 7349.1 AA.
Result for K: 1.03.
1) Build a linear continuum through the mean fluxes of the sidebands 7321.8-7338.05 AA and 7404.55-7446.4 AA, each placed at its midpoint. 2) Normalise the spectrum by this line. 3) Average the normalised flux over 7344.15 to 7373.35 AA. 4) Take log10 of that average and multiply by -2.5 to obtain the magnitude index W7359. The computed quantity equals 0.10 mag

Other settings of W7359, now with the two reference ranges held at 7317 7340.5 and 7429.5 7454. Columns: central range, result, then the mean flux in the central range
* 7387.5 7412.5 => 0.06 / 4.44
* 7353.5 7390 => 0.04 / 4.55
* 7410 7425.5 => 0.03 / 4.57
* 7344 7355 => 0.19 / 3.95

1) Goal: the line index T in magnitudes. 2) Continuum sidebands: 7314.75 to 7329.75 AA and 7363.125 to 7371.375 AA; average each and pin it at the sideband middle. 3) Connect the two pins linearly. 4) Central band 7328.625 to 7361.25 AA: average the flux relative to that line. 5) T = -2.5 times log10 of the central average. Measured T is 0.10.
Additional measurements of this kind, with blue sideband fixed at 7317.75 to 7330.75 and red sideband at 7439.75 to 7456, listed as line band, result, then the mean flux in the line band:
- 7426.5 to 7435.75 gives 0.09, 4.42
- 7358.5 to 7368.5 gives 0.10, 4.36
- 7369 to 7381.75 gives 0.02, 4.72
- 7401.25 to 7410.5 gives 0.08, 4.44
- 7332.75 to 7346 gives 0.11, 4.33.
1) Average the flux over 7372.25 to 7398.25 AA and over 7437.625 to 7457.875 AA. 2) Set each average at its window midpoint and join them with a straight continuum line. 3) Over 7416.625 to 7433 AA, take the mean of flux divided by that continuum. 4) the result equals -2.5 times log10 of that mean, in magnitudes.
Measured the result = 0.06 mag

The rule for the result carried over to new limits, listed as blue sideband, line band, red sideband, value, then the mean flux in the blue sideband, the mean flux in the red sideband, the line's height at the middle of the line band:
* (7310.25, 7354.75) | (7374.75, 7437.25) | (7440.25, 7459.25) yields 0.029 mag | 4.52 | 4.74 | 4.66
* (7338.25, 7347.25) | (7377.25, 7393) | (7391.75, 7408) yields -0.112 mag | 4.08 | 4.34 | 4.27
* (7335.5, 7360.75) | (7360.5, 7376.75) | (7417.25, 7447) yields -0.072 mag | 4.13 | 4.56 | 4.23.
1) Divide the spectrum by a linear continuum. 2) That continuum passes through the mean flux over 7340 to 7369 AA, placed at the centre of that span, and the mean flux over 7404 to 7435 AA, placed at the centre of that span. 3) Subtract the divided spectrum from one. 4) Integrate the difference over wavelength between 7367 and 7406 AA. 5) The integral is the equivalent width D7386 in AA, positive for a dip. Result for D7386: -2.18 AA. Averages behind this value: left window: 4.15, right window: 4.51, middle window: 4.56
